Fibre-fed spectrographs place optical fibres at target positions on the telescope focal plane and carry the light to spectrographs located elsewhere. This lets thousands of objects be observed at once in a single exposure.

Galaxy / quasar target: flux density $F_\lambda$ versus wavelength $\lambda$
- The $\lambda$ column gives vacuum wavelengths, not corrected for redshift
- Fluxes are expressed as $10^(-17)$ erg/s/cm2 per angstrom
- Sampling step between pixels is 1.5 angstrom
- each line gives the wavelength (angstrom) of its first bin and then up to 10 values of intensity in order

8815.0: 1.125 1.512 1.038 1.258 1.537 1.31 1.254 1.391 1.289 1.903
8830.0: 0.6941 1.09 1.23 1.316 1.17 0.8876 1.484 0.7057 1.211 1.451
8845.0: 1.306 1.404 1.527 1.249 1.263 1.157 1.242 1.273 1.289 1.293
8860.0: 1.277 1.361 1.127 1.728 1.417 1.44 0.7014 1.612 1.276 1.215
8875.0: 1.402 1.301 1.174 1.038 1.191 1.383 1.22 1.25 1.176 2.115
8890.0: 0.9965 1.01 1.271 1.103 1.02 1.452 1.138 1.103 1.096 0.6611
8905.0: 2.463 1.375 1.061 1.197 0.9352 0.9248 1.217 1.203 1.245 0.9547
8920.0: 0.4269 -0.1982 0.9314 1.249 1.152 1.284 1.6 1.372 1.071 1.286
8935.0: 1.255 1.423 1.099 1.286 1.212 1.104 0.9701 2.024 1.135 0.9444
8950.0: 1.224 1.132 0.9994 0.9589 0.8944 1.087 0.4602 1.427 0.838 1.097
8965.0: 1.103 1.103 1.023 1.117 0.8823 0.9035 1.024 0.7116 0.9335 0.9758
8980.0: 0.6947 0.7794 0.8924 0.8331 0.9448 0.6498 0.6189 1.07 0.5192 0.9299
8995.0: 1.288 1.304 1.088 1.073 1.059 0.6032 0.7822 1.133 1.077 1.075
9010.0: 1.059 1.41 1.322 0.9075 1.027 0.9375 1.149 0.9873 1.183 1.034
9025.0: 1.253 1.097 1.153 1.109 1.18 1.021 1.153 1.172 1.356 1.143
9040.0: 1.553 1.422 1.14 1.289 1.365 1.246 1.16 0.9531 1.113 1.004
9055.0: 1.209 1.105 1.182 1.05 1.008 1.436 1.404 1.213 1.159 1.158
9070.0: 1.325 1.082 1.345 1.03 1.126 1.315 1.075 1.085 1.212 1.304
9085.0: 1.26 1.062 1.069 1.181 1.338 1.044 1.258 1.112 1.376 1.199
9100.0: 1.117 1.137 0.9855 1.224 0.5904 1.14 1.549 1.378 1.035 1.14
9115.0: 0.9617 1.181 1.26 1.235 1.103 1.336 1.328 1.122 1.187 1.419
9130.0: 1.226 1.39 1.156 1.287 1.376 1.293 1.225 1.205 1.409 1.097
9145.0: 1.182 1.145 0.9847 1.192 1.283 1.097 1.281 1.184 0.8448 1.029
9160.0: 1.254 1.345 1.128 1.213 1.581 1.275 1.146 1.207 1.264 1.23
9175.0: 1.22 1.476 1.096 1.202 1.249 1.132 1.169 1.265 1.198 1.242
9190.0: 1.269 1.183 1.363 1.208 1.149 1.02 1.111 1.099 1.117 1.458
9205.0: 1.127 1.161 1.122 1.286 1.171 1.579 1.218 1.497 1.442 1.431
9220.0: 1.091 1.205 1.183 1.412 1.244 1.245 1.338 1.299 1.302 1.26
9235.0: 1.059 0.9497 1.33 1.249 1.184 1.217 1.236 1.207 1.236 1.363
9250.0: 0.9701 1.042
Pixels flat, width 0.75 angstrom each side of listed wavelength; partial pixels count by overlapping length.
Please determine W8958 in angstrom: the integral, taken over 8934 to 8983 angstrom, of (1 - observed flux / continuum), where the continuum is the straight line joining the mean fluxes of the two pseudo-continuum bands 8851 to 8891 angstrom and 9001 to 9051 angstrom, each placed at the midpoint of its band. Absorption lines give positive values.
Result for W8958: 6.1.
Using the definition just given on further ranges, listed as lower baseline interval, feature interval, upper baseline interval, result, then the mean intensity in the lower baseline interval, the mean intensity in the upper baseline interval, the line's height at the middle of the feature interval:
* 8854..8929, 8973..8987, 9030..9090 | 3.9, 1.2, 1.19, 1.19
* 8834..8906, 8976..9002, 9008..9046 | 6.1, 1.27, 1.17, 1.19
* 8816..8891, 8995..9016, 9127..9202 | 2.9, 1.28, 1.22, 1.25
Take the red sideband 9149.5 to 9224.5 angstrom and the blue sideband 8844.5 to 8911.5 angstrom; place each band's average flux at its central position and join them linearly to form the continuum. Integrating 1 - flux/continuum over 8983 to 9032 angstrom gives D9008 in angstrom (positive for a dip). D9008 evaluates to 9.0 angstrom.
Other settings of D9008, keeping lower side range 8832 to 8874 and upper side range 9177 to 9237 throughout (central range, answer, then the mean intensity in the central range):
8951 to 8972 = 4.2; 1.01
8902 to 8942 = 3.9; 1.14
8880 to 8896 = 0.1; 1.26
